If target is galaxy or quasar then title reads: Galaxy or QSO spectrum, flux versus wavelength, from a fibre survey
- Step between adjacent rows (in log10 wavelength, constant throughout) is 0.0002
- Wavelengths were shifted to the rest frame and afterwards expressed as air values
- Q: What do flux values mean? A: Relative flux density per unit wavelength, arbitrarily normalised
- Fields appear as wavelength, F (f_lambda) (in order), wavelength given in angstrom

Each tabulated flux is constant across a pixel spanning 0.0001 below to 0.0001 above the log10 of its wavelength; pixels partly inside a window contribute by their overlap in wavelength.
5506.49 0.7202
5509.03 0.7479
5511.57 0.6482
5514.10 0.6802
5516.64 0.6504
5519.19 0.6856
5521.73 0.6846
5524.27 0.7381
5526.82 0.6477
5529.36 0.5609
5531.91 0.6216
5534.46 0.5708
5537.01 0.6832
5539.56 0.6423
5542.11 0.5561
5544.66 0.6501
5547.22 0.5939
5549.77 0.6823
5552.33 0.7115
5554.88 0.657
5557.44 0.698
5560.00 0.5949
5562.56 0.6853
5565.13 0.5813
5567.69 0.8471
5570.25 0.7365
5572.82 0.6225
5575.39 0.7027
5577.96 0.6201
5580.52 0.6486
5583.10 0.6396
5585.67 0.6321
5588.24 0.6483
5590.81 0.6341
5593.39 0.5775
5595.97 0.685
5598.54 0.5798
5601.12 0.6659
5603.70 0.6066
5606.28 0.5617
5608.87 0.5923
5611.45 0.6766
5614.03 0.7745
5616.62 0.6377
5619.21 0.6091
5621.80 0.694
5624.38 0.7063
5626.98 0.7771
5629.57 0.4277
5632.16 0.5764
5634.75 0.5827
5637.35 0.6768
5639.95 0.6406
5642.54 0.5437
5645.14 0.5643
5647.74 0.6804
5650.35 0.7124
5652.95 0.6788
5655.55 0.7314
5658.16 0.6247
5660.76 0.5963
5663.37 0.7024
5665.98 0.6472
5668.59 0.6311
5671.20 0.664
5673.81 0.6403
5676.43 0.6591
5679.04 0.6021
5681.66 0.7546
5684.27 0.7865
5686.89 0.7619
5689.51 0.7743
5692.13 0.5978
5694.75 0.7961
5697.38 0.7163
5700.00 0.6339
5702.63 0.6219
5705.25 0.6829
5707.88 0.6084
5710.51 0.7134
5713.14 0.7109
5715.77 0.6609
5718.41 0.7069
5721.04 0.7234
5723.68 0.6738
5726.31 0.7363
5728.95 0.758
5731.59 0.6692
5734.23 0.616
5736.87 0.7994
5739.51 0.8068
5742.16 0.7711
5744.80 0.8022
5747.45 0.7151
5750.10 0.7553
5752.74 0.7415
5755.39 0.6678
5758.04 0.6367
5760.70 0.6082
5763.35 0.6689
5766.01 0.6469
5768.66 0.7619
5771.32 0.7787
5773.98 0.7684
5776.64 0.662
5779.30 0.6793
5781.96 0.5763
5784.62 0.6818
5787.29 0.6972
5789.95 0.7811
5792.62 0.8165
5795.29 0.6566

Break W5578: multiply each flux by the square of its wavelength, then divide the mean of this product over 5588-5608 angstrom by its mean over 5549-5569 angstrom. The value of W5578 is 0.9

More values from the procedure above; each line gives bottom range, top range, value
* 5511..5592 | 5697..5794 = 1.15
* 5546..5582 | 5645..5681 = 1.02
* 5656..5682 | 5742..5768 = 1.11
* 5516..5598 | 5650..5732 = 1.10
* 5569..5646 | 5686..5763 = 1.16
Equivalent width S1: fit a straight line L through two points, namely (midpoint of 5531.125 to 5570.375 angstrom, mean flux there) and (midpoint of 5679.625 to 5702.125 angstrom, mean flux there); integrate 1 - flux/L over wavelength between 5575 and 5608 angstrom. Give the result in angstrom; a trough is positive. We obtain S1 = 2.2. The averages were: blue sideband 0.655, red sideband 0.72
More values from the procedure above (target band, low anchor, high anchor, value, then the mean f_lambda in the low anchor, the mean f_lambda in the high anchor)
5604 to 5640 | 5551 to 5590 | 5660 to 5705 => 2.00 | 0.668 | 0.683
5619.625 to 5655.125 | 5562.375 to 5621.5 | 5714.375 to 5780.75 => 1.67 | 0.651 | 0.712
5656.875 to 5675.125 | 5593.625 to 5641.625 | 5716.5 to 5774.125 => 0.62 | 0.635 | 0.717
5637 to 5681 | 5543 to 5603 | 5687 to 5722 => 1.97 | 0.655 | 0.69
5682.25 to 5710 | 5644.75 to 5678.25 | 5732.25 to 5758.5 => -0.46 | 0.658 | 0.733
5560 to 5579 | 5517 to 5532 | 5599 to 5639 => -0.93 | 0.659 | 0.636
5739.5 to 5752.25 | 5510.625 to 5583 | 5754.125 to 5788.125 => -1.65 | 0.657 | 0.679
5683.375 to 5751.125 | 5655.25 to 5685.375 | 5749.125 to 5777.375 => -3.07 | 0.667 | 0.7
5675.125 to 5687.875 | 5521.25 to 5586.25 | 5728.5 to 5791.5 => -0.42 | 0.654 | 0.71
